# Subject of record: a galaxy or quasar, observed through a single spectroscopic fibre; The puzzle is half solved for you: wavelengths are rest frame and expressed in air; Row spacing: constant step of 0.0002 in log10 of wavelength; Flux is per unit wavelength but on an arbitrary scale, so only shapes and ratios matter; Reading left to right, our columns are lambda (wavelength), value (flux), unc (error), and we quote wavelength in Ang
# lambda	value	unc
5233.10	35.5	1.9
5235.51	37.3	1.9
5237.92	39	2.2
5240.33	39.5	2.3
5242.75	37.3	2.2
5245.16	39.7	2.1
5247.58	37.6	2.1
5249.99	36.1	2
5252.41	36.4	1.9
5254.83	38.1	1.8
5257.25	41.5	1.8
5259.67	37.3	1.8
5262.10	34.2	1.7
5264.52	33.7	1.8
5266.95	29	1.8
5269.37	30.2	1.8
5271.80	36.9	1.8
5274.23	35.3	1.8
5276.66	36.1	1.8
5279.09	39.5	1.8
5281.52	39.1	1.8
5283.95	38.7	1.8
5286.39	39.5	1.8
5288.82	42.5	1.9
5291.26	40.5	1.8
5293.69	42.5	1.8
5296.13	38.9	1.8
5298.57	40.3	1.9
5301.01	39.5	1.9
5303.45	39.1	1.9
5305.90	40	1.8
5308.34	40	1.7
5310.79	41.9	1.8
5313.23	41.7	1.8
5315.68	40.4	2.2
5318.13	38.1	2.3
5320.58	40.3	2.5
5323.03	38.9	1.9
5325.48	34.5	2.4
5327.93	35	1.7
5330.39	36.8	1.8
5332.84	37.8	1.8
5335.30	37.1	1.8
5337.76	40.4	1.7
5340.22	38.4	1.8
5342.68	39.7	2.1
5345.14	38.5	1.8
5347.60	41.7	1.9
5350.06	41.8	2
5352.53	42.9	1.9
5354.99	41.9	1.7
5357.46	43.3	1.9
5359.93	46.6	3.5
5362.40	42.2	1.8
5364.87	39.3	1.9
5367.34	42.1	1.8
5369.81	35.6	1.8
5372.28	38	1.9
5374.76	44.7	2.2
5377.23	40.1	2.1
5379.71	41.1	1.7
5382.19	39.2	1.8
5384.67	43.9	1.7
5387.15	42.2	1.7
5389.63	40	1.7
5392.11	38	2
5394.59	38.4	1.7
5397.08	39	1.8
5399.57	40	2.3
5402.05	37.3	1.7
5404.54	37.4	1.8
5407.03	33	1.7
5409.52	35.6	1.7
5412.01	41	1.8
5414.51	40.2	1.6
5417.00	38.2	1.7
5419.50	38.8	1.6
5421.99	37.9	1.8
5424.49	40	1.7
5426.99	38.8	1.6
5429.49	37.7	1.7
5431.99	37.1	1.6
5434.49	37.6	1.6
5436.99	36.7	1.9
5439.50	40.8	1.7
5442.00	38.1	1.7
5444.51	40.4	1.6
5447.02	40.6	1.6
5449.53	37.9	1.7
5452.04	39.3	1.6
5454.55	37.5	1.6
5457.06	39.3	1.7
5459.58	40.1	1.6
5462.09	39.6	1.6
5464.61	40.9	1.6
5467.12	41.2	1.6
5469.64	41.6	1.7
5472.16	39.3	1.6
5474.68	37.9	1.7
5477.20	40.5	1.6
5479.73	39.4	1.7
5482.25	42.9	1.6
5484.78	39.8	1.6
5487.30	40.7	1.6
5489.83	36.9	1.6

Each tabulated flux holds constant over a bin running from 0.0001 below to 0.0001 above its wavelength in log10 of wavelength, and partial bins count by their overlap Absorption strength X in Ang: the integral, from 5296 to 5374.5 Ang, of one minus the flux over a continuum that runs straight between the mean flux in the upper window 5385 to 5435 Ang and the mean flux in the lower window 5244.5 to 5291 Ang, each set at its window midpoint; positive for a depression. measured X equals -4.47 Ang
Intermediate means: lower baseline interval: 37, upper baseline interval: 38.5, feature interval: 39.8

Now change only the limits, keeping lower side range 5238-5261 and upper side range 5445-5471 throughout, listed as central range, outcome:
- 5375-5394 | -0.75 Ang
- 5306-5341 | 0.05 Ang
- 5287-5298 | -0.70 Ang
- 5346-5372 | -1.68 Ang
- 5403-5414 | 0.68 Ang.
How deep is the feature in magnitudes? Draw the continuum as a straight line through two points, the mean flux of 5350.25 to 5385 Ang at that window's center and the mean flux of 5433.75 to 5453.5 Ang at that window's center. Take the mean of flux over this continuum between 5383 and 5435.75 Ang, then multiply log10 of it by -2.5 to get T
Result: 0.04 mag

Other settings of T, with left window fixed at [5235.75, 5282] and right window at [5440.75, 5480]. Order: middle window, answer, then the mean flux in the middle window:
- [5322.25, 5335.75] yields 0.031 mag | 36.6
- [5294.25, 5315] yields -0.082 mag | 40.2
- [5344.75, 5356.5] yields -0.099 mag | 41.6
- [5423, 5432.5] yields 0.018 mag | 38.5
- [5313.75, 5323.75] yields -0.059 mag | 39.6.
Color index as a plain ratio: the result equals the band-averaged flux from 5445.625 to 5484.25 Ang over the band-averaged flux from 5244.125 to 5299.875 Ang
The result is 1.06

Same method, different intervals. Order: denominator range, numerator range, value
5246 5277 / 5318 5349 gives 1.08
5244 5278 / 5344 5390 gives 1.15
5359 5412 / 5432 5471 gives 0.99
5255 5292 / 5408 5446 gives 1.04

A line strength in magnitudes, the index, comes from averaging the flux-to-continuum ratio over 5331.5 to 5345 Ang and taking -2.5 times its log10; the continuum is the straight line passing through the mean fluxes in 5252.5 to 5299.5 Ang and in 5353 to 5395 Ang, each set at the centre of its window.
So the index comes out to 0.031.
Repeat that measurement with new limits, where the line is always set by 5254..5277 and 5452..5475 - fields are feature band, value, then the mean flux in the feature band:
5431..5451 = 0.02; 38.7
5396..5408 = 0.03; 37.4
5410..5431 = 0.00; 38.9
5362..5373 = -0.05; 39.3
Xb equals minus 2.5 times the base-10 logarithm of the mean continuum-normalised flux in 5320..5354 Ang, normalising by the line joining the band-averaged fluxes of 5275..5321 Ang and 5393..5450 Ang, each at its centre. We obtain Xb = 0.02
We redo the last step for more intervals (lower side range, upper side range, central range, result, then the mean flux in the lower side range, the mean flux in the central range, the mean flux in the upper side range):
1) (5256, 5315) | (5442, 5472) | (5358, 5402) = -0.04 mag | 38.3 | 40.6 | 39.8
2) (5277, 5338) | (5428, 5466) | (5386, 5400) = -0.01 mag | 39.3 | 39.6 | 38.9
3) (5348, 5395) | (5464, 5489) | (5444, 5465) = 0.03 mag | 41.2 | 39.4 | 40.4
